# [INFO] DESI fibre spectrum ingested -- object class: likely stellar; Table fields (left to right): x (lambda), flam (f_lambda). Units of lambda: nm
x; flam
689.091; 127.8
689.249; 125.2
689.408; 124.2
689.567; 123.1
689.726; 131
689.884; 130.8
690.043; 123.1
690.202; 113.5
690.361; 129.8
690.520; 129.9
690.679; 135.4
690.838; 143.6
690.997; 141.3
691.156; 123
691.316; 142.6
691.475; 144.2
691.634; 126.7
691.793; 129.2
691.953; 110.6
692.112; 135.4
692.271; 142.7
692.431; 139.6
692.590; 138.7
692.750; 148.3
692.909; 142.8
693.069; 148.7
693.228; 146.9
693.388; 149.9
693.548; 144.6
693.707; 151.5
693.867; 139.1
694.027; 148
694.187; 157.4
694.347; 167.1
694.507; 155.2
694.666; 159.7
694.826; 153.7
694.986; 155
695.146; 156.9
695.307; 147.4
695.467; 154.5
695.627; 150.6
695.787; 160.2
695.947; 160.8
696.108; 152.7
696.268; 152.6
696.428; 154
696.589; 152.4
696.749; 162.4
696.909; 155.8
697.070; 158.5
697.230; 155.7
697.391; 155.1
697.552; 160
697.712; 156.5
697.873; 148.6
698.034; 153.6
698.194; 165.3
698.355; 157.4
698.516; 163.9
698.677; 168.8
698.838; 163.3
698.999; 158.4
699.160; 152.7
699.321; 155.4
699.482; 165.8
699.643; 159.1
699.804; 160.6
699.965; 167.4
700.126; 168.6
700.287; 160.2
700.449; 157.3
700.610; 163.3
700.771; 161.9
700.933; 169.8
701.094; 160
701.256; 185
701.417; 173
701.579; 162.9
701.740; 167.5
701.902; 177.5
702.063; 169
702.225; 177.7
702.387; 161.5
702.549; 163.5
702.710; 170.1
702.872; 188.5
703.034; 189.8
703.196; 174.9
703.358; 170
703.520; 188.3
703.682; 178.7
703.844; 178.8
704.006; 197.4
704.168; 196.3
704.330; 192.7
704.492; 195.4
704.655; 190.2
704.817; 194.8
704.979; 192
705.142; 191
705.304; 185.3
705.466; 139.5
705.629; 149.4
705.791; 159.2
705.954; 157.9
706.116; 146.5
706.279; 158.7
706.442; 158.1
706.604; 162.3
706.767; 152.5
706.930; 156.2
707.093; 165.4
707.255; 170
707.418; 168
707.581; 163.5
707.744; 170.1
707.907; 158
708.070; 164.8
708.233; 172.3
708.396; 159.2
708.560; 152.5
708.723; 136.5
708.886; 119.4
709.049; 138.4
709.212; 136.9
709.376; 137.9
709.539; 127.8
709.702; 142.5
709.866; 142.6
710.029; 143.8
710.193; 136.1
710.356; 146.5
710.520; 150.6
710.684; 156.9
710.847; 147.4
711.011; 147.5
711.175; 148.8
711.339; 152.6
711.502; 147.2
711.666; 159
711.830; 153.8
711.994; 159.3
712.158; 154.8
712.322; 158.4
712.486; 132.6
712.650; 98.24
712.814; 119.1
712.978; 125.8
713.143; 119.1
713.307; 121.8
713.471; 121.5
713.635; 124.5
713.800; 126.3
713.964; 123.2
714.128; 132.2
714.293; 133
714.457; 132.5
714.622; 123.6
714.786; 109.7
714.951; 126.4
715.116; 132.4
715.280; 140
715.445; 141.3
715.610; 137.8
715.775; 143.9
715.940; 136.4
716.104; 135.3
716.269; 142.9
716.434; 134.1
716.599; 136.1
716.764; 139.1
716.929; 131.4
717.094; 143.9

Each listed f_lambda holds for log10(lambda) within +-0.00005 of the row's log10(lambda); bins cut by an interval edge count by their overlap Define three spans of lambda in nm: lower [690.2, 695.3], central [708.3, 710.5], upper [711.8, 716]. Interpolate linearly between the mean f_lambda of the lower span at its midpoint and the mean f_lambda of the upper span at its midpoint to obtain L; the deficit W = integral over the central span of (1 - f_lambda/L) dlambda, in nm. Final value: -0.109 nm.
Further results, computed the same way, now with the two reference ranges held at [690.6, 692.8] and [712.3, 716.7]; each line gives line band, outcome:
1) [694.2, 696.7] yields -0.39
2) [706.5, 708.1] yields -0.38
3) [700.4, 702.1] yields -0.45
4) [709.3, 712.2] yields -0.37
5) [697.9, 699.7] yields -0.35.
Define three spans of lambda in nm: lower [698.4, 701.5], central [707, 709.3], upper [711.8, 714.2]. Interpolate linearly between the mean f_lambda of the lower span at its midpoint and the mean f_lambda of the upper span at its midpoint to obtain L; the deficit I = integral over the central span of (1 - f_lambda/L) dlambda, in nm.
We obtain -0.19 nm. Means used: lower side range 164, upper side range 131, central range 155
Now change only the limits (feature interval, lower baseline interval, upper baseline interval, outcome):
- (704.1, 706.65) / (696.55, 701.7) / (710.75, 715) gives -0.405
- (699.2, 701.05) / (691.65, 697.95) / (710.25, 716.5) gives -0.205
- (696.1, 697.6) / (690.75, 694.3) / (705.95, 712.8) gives -0.134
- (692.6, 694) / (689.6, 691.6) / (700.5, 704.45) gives -0.041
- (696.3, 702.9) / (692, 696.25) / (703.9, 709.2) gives -0.247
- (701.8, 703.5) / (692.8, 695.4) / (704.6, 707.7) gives -0.134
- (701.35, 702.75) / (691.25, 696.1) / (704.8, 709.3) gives -0.130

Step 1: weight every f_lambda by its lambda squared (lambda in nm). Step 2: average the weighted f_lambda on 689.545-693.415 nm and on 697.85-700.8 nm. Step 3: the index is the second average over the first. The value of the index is 1.2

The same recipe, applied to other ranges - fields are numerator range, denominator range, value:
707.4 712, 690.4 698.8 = 1.04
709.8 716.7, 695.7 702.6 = 0.88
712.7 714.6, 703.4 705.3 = 0.67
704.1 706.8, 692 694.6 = 1.21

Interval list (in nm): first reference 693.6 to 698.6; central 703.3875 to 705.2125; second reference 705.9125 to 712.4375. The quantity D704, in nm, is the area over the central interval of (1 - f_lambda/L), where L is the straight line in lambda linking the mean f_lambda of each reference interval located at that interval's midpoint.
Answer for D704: -0.437 nm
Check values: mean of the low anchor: 155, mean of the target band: 190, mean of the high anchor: 152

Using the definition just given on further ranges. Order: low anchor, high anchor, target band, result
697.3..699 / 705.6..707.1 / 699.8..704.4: -0.46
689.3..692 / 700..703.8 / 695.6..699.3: -0.06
